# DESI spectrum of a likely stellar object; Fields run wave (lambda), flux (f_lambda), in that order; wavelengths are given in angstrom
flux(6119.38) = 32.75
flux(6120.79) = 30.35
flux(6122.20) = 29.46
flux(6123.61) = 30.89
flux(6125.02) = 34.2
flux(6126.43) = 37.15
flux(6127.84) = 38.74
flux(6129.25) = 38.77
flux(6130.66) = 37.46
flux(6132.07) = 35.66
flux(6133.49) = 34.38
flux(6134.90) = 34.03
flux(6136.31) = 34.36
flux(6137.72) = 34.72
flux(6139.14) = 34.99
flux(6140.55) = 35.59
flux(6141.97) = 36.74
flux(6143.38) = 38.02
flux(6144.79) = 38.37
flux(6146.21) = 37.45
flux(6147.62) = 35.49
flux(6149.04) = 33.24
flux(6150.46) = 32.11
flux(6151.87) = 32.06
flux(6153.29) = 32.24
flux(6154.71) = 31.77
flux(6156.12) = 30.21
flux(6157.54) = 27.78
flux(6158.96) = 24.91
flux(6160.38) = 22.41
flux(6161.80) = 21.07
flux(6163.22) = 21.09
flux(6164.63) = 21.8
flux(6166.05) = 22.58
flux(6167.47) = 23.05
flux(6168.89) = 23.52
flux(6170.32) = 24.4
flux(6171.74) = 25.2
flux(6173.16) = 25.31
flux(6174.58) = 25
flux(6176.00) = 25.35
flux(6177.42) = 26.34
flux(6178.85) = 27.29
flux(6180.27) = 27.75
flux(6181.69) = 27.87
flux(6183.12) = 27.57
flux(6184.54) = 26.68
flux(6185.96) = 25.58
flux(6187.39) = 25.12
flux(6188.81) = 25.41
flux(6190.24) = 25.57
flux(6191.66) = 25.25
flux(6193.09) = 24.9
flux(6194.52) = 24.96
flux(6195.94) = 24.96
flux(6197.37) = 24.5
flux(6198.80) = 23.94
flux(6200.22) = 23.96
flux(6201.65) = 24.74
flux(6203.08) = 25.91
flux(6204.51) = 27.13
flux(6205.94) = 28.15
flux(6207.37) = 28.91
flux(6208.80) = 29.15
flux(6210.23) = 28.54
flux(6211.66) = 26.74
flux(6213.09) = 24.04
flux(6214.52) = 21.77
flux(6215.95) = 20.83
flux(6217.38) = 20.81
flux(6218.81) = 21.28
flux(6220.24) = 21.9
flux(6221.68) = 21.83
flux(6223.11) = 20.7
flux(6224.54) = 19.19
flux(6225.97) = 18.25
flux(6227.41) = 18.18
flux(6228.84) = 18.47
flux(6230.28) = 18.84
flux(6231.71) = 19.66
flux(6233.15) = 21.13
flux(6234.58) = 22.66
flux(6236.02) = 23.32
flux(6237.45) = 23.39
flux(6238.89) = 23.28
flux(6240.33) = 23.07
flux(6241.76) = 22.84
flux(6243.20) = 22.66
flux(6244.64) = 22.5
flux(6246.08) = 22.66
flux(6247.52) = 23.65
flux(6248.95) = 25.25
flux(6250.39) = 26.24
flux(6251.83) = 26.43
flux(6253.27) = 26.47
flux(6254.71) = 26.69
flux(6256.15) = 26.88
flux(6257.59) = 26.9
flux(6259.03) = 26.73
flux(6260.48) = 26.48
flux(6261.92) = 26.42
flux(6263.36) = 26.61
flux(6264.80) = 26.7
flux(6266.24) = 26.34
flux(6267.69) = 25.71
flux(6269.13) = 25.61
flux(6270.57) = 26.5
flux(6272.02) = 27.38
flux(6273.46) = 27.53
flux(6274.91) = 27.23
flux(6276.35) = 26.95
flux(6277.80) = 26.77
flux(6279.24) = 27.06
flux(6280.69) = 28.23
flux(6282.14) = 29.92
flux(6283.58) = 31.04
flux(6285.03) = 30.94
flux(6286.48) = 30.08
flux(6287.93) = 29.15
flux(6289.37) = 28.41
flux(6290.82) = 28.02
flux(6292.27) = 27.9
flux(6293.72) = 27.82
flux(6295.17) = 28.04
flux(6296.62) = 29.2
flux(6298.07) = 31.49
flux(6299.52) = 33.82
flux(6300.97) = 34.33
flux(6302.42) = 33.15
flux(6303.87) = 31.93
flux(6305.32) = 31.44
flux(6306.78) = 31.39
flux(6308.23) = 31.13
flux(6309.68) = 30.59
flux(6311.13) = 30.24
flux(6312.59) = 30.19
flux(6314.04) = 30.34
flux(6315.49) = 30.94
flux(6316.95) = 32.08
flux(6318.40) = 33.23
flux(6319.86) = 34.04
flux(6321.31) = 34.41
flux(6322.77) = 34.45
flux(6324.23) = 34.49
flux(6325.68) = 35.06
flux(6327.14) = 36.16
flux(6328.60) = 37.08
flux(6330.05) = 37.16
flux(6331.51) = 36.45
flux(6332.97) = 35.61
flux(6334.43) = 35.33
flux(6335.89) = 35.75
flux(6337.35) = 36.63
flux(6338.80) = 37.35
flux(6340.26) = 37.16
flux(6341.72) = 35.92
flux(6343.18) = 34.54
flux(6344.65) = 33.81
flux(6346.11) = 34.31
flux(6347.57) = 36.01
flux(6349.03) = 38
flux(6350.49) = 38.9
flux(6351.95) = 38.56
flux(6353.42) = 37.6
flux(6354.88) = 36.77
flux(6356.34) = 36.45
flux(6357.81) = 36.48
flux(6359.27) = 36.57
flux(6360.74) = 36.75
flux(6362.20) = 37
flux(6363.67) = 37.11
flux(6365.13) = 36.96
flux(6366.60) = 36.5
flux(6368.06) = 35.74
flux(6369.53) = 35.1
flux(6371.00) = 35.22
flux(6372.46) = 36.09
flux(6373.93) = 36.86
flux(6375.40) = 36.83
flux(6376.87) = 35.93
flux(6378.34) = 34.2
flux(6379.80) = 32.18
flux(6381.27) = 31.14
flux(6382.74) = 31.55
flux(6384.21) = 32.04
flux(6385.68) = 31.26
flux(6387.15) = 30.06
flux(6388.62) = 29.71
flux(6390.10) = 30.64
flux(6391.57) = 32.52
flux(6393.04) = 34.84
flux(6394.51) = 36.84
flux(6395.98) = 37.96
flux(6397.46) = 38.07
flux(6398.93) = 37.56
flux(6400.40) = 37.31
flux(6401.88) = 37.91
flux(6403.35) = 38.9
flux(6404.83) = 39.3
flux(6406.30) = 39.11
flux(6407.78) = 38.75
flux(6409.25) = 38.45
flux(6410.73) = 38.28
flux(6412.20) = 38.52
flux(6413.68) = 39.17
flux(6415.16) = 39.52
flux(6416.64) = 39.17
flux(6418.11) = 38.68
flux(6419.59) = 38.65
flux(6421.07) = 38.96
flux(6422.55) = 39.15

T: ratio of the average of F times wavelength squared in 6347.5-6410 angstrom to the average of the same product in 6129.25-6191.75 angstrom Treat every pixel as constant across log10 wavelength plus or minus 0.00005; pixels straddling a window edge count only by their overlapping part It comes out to 1.31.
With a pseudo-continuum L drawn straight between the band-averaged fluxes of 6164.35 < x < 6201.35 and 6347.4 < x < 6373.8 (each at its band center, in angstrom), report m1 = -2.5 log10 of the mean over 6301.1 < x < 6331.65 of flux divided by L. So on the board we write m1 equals 0.03 mag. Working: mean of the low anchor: 25.2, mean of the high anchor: 36.8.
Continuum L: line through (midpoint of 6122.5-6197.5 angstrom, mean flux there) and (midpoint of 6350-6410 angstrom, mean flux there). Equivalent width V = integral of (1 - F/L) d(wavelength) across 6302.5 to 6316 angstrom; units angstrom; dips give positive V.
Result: 1.1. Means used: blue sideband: 29.5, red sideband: 35.8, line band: 31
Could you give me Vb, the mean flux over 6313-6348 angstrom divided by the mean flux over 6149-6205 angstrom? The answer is 1.3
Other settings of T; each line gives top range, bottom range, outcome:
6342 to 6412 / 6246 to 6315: 1.30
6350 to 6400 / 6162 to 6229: 1.53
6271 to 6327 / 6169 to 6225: 1.26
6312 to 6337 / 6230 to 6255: 1.51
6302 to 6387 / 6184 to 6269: 1.49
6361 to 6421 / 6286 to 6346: 1.12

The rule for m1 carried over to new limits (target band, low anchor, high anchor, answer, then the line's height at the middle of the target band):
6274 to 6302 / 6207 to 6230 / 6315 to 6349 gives 0.034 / 30.2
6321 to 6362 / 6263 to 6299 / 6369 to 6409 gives -0.134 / 32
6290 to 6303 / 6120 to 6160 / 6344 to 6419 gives 0.165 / 35.3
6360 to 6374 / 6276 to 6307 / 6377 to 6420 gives -0.067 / 34.1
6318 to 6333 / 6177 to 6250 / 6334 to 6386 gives -0.075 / 32.9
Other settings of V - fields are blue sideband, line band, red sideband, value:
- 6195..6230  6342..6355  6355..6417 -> -1.3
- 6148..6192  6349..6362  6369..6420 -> -1.1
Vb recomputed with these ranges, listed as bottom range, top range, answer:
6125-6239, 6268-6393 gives 1.22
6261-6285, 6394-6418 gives 1.41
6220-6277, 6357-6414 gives 1.49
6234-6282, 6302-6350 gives 1.33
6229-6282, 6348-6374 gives 1.47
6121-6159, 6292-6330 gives 0.94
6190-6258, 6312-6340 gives 1.46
